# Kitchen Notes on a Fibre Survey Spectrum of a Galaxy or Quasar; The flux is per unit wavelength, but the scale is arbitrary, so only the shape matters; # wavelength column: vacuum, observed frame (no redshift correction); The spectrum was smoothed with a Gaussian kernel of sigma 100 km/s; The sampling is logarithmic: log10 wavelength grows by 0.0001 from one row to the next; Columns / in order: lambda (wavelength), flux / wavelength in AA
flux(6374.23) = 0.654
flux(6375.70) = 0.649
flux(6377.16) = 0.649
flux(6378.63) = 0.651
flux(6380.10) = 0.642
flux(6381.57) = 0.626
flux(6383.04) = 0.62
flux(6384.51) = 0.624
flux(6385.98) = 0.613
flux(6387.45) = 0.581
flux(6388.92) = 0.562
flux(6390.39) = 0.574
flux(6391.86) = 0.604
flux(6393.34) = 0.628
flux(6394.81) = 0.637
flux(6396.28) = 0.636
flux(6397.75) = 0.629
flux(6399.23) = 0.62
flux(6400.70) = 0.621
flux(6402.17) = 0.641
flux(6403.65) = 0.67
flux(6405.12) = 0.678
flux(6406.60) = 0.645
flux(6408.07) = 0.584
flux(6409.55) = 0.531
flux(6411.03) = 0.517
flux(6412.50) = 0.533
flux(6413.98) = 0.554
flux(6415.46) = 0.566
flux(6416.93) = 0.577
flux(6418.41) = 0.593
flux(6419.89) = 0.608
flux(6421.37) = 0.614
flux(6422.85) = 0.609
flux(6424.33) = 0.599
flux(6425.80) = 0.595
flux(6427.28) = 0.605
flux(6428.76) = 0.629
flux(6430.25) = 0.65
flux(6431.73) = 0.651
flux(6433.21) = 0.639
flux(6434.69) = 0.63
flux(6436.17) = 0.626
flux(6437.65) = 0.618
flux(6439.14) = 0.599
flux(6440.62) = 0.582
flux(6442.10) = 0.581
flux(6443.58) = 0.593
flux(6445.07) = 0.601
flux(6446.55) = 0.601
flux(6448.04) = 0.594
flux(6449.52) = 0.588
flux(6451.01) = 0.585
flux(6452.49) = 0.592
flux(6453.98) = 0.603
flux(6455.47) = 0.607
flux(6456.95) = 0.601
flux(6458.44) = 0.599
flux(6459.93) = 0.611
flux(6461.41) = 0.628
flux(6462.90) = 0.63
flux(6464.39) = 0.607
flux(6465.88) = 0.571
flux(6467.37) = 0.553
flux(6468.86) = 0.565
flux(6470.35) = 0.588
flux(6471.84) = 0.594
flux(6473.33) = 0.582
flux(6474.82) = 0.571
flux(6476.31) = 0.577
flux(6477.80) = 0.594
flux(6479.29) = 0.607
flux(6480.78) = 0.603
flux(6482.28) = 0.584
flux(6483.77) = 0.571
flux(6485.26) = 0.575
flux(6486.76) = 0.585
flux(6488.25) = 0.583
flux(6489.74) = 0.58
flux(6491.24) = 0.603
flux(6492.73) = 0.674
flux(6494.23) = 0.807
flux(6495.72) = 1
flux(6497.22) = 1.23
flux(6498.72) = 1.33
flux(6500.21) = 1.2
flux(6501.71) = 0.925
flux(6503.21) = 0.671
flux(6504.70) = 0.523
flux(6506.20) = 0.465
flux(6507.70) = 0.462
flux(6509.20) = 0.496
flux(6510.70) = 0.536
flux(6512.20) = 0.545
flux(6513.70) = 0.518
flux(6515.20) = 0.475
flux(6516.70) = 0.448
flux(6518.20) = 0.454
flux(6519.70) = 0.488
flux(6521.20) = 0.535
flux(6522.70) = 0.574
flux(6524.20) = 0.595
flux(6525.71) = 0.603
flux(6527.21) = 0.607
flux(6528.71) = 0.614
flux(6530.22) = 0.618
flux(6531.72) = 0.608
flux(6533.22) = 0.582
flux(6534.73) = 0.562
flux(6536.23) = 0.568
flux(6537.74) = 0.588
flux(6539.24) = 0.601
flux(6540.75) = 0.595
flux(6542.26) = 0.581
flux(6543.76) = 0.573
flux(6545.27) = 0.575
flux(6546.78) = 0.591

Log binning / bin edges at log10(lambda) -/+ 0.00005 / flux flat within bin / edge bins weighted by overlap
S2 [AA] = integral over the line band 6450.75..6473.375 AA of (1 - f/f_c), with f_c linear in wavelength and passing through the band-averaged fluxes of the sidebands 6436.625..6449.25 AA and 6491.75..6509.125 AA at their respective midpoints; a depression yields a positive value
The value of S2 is 2.6 AA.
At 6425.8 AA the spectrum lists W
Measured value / 0.595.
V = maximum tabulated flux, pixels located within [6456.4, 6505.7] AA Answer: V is 1.33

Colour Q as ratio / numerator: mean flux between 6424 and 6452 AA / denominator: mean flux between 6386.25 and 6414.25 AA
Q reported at 1.01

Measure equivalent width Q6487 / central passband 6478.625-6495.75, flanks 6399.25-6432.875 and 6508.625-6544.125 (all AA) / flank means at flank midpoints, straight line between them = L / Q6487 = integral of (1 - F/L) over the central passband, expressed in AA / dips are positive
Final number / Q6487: -1.8 AA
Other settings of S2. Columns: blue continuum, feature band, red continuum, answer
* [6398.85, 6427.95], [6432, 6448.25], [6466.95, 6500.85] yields 0.8 AA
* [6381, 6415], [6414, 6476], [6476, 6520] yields 3.0 AA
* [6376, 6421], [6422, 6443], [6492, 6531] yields 0.4 AA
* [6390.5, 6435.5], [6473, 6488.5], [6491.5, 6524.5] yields 1.8 AA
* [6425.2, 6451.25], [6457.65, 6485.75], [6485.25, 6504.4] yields 5.6 AA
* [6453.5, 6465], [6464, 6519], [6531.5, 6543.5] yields -4.1 AA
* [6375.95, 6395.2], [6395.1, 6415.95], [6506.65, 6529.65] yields 0.0 AA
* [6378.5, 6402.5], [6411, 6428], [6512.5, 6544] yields 0.6 AA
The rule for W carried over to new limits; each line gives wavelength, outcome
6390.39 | 0.574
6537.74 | 0.588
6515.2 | 0.475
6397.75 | 0.629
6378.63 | 0.651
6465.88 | 0.571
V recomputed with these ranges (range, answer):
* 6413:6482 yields 0.651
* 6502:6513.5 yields 0.671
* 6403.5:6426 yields 0.678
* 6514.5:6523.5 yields 0.574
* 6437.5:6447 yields 0.618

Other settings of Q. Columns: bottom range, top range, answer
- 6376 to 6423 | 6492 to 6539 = 1.08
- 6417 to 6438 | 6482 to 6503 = 1.30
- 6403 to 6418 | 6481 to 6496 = 1.10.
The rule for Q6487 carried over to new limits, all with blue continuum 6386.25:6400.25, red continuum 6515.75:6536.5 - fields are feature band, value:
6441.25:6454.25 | -0.09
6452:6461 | -0.28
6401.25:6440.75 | -0.49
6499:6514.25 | -2.39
